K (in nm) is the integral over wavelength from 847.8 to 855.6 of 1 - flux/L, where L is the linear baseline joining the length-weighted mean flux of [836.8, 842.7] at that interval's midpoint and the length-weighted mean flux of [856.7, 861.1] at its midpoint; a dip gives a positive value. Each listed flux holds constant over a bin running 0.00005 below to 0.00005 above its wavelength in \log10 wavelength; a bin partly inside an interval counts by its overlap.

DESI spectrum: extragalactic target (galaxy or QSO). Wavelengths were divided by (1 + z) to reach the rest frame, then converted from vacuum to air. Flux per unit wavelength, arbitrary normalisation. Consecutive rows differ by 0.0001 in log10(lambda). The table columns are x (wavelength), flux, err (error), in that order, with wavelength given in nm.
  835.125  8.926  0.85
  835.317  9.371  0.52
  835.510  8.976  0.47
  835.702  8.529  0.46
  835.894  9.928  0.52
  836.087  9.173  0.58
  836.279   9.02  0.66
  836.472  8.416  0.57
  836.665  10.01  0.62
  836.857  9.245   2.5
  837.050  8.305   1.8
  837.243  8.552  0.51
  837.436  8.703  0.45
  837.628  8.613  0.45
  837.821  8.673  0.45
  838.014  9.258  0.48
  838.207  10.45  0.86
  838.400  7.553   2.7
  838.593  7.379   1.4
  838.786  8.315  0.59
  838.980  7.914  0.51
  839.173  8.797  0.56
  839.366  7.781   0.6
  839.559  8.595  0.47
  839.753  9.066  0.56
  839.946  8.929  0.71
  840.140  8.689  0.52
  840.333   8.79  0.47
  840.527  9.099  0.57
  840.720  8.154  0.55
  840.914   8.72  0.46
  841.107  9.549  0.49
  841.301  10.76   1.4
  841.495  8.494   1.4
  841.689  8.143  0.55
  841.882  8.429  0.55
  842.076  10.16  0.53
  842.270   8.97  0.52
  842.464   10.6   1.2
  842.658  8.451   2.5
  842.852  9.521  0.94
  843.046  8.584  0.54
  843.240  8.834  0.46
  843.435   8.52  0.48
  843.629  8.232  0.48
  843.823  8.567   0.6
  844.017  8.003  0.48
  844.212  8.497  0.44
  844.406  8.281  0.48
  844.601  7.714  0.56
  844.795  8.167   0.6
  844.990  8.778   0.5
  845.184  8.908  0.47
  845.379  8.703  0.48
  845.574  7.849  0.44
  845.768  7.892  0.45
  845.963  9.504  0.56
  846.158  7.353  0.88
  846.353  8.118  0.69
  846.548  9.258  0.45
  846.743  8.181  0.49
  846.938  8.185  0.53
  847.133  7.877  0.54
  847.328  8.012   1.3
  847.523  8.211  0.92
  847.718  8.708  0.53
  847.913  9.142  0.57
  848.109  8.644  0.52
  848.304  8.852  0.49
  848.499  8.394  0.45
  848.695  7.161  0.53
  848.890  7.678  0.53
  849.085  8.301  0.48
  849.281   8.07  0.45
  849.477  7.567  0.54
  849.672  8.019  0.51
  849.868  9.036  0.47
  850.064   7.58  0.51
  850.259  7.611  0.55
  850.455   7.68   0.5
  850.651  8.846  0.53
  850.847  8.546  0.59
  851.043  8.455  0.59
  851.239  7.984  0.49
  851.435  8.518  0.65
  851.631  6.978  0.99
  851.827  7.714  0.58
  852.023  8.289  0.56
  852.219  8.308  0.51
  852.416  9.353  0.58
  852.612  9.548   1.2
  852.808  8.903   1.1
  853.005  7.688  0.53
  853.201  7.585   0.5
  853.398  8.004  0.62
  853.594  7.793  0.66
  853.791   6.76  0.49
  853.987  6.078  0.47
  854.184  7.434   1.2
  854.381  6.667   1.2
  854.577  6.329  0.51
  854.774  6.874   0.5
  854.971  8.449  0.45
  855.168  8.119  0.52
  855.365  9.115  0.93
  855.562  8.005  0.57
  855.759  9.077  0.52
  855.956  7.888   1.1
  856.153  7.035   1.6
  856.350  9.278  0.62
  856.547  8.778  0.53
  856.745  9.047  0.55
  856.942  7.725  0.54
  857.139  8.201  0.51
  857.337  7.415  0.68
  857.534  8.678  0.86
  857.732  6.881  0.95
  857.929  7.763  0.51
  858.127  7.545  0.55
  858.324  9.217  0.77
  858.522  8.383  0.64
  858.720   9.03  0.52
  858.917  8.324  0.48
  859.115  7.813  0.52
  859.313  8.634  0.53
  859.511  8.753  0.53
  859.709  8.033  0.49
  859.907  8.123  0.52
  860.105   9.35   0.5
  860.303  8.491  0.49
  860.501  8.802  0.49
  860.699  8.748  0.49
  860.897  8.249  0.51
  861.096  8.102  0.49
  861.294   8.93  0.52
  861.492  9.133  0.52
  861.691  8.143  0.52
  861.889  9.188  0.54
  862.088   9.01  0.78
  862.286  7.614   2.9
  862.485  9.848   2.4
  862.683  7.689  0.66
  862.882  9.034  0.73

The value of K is 0.46 nm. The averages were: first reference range 8.81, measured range 8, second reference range 8.31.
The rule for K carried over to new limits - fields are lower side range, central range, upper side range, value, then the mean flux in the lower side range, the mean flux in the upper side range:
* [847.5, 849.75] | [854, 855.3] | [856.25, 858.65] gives 0.15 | 8.23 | 8.25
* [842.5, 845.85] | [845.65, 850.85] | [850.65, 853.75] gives 0.08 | 8.48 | 8.24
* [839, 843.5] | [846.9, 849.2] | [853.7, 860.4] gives 0.08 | 8.93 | 8.04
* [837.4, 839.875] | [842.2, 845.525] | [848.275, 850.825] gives -0.14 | 8.55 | 8.05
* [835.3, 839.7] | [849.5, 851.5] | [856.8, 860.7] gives 0.06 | 8.75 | 8.29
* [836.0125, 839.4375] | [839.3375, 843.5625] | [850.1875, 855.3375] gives -0.24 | 8.68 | 7.88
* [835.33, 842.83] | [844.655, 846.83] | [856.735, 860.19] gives 0.06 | 8.89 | 8.25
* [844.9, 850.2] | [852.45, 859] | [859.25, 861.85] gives 0.37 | 8.29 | 8.59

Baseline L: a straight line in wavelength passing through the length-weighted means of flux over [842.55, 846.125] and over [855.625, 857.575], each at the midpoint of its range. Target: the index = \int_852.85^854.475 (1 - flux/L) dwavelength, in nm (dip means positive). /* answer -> 0.20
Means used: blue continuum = 8.49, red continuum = 8.3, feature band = 7.31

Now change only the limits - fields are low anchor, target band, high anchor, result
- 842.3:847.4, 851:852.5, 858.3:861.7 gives 0.061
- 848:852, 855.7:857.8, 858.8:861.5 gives 0.048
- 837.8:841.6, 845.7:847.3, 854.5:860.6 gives 0.049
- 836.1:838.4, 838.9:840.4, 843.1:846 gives 0.036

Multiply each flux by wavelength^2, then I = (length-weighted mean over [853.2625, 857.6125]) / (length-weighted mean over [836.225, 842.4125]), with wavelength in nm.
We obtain 0.93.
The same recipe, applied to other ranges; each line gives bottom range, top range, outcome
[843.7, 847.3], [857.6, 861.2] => 1.04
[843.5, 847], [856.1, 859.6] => 1.02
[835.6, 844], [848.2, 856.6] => 0.93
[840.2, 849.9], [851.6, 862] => 0.98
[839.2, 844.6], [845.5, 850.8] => 0.95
